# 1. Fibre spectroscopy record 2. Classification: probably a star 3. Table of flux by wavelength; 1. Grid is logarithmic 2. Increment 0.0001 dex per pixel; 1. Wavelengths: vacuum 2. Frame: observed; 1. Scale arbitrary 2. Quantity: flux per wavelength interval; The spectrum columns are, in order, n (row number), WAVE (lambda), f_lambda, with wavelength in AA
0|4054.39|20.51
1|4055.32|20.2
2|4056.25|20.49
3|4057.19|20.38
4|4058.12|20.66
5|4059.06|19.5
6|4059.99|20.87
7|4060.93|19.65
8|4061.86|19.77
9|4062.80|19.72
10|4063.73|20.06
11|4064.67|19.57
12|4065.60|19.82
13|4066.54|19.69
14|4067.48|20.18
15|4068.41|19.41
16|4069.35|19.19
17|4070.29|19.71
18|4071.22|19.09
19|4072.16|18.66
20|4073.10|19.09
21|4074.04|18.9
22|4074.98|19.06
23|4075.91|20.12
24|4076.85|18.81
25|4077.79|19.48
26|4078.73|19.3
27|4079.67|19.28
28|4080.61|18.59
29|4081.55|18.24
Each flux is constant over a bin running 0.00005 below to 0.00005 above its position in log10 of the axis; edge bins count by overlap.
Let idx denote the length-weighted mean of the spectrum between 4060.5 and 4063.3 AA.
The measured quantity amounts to 19.8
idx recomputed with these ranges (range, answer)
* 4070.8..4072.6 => 18.8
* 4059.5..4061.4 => 20.3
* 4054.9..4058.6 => 20.4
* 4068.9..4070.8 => 19.5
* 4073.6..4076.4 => 19.4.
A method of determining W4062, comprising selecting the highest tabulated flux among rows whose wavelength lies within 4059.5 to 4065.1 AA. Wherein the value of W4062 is 20.87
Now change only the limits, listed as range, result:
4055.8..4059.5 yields 20.66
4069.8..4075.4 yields 19.71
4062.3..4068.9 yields 20.18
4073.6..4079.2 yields 20.12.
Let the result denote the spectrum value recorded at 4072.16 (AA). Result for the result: 18.66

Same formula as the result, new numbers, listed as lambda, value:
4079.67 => 19.28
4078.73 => 19.3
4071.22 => 19.09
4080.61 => 18.59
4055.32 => 20.2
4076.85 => 18.81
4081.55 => 18.24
